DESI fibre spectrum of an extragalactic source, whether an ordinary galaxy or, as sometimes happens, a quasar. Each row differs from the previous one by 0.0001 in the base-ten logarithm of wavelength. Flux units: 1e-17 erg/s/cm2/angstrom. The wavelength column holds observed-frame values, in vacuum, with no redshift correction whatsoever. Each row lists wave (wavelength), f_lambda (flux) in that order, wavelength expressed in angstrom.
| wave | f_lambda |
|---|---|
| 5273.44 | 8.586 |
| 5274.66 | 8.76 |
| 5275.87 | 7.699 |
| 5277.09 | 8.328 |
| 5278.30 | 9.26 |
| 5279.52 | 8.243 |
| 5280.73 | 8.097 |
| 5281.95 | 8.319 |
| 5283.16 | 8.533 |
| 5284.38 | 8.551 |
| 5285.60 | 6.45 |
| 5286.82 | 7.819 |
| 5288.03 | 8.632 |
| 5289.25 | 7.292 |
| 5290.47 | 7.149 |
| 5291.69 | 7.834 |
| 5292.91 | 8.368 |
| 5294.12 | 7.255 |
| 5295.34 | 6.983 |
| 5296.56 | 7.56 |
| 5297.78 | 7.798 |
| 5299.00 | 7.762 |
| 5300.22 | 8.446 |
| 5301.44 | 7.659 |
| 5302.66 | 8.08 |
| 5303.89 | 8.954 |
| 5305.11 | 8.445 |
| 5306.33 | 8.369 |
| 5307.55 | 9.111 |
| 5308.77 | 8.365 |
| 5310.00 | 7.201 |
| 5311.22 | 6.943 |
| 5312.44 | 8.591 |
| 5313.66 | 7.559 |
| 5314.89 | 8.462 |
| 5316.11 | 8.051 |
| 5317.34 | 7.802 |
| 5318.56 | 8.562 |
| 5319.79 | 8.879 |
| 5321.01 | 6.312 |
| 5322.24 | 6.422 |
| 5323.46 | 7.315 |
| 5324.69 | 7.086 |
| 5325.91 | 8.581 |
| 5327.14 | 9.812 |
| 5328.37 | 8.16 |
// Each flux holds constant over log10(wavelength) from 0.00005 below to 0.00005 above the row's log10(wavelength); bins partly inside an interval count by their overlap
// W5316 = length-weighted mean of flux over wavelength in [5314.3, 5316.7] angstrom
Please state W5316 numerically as 8.27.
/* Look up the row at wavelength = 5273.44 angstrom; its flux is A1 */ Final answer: 8.586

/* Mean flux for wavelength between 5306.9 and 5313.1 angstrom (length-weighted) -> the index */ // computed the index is 8.05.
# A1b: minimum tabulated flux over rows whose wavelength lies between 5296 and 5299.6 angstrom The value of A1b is 7.56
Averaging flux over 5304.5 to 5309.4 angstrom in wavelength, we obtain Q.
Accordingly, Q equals 8.57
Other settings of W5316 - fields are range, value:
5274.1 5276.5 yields 8.22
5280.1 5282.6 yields 8.24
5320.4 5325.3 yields 6.79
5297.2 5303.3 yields 7.94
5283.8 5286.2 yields 7.48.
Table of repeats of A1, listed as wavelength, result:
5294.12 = 7.255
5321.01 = 6.312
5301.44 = 7.659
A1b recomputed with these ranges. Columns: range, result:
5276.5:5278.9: 8.328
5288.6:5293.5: 7.149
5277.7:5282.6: 8.097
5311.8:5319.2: 7.559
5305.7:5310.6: 7.201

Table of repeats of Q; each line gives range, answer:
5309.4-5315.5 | 7.76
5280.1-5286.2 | 8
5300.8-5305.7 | 8.27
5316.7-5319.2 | 8.17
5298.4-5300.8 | 8.1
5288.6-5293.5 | 7.65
